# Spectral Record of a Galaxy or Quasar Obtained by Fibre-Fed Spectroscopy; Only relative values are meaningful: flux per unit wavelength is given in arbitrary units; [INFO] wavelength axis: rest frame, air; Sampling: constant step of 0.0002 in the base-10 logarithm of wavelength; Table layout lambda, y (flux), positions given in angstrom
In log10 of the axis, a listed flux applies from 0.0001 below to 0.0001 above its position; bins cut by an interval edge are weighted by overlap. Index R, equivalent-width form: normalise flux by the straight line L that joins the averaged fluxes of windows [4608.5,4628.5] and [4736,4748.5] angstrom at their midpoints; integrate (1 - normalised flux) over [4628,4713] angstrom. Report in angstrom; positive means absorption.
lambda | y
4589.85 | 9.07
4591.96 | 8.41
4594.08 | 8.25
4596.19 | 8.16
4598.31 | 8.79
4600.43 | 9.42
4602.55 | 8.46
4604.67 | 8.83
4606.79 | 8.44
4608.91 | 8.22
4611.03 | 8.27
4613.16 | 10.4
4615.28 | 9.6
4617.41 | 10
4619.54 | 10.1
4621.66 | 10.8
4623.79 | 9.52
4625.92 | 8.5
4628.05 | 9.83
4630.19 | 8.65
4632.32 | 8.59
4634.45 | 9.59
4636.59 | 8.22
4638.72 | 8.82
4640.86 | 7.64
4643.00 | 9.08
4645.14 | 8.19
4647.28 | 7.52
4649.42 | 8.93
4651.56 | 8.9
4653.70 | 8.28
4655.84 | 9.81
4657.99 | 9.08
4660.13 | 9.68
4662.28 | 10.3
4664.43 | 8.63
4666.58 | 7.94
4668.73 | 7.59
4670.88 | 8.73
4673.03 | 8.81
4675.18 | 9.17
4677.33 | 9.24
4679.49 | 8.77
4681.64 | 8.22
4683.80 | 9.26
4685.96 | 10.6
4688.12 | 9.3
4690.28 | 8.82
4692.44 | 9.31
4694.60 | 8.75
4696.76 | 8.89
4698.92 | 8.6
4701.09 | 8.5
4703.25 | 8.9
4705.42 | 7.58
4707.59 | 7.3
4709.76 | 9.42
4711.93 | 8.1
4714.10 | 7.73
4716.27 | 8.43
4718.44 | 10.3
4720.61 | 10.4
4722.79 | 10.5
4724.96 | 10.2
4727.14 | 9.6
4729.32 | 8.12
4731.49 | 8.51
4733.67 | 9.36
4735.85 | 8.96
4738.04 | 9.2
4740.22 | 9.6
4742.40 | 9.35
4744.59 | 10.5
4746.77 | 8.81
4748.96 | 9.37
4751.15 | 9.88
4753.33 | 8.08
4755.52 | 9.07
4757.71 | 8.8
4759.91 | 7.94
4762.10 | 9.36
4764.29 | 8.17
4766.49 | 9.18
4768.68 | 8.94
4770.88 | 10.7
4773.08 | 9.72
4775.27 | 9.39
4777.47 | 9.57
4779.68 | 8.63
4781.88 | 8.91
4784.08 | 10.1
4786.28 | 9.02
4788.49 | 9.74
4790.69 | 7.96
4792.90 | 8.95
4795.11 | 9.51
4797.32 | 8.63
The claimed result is 6.6 angstrom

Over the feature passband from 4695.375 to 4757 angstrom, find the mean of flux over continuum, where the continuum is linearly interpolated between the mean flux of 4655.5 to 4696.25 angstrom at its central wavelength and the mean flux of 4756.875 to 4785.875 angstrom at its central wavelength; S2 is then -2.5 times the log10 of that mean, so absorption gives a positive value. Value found 0.01 mag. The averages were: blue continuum 9.04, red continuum 9.18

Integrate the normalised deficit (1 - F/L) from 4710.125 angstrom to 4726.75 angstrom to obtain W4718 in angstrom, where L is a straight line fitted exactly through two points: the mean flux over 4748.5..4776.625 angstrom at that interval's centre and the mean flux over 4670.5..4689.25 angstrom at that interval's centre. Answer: -0.5 angstrom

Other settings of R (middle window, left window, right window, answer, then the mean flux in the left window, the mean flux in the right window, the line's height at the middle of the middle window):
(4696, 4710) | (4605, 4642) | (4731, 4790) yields 1.2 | 9.12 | 9.22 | 9.18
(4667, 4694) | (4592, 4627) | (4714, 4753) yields 0.9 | 9.09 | 9.4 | 9.27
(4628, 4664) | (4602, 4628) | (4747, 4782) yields 1.6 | 9.3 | 9.1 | 9.26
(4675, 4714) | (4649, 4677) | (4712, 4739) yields 1.3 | 8.92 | 9.23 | 9.08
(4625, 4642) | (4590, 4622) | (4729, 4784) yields 0.6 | 9.04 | 9.16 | 9.06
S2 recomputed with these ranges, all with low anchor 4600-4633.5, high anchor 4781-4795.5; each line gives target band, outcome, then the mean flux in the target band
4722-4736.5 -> -0.015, 9.31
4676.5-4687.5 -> -0.002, 9.21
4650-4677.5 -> 0.033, 8.93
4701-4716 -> 0.122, 8.21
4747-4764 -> 0.034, 8.89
